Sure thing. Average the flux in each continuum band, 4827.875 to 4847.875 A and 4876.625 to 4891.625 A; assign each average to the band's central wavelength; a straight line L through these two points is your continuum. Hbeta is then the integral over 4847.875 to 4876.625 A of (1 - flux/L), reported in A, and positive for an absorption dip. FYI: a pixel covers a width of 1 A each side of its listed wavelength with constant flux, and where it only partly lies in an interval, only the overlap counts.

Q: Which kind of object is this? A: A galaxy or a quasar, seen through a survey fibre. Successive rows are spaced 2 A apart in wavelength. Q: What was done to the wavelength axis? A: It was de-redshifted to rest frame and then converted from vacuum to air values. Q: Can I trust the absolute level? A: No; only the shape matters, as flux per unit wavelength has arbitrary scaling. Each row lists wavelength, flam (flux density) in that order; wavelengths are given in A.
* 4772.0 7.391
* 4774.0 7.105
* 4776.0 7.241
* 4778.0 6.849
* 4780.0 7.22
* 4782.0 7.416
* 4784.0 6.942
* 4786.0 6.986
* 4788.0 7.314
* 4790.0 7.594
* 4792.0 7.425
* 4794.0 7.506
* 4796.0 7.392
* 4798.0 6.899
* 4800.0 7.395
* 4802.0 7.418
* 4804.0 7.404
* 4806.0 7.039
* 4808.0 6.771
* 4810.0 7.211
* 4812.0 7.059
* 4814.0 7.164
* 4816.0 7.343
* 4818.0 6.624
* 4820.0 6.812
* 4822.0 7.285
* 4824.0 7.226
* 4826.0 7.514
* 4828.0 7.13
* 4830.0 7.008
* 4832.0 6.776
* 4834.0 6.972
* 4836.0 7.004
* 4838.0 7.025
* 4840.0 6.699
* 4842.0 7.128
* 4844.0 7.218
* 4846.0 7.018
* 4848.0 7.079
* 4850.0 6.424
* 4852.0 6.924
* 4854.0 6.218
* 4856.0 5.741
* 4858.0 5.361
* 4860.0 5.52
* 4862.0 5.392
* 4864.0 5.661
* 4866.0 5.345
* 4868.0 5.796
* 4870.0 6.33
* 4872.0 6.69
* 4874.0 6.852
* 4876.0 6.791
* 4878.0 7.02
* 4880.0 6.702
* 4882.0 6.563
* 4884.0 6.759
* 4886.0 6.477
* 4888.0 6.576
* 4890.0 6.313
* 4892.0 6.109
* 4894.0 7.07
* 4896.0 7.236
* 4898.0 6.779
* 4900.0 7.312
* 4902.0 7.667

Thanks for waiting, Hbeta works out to 2.9 A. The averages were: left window 7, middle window 6.1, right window 6.61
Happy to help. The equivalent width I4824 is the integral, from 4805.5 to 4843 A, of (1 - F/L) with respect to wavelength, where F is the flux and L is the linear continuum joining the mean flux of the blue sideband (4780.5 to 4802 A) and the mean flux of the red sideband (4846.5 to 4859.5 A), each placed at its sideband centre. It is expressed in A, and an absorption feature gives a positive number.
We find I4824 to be -1.6 A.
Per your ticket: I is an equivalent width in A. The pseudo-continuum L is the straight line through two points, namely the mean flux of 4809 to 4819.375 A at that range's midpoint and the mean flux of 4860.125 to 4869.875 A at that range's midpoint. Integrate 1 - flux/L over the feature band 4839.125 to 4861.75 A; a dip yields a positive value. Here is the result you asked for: -1.51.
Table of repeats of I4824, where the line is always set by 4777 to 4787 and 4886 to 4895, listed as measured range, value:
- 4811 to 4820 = -0.1 A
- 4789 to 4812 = -0.9 A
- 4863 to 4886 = 0.6 A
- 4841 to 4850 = -0.4 A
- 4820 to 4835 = -0.6 A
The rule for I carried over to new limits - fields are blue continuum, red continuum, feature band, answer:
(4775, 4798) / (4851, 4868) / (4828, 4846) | -2.21 A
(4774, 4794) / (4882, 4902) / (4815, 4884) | 3.28 A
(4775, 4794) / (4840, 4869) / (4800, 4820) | -0.72 A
